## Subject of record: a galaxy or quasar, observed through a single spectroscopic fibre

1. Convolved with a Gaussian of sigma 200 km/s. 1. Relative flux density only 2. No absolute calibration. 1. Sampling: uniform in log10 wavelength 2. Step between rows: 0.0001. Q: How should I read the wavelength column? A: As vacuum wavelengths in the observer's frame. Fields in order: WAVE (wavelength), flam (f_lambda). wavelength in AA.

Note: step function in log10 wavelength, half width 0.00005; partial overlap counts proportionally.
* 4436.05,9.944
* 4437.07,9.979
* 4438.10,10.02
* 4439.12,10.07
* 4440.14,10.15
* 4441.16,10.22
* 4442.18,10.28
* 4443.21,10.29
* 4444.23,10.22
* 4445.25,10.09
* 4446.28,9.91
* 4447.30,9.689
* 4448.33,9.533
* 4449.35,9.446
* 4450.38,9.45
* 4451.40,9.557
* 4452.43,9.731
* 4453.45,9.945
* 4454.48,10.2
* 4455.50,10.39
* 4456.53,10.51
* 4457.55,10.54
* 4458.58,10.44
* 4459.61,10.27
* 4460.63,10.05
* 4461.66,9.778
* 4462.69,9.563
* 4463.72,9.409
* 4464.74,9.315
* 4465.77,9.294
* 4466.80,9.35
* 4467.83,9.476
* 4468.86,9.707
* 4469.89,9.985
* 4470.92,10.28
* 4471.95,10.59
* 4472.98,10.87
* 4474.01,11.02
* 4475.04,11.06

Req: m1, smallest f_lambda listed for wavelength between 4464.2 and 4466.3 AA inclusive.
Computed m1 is 9.294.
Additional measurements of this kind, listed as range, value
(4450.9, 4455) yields 9.557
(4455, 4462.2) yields 9.778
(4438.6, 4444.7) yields 10.07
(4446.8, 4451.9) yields 9.446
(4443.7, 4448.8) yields 9.533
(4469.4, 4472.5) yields 9.985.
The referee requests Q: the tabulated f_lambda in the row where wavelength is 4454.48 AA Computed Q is 10.2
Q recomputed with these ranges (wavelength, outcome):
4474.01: 11.02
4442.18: 10.28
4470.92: 10.28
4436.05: 9.944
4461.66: 9.778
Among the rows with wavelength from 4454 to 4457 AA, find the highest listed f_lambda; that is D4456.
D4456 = 10.51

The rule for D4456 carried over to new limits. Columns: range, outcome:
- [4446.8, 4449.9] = 9.689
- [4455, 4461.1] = 10.54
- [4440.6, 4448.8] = 10.29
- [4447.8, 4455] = 10.2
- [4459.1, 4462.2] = 10.27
